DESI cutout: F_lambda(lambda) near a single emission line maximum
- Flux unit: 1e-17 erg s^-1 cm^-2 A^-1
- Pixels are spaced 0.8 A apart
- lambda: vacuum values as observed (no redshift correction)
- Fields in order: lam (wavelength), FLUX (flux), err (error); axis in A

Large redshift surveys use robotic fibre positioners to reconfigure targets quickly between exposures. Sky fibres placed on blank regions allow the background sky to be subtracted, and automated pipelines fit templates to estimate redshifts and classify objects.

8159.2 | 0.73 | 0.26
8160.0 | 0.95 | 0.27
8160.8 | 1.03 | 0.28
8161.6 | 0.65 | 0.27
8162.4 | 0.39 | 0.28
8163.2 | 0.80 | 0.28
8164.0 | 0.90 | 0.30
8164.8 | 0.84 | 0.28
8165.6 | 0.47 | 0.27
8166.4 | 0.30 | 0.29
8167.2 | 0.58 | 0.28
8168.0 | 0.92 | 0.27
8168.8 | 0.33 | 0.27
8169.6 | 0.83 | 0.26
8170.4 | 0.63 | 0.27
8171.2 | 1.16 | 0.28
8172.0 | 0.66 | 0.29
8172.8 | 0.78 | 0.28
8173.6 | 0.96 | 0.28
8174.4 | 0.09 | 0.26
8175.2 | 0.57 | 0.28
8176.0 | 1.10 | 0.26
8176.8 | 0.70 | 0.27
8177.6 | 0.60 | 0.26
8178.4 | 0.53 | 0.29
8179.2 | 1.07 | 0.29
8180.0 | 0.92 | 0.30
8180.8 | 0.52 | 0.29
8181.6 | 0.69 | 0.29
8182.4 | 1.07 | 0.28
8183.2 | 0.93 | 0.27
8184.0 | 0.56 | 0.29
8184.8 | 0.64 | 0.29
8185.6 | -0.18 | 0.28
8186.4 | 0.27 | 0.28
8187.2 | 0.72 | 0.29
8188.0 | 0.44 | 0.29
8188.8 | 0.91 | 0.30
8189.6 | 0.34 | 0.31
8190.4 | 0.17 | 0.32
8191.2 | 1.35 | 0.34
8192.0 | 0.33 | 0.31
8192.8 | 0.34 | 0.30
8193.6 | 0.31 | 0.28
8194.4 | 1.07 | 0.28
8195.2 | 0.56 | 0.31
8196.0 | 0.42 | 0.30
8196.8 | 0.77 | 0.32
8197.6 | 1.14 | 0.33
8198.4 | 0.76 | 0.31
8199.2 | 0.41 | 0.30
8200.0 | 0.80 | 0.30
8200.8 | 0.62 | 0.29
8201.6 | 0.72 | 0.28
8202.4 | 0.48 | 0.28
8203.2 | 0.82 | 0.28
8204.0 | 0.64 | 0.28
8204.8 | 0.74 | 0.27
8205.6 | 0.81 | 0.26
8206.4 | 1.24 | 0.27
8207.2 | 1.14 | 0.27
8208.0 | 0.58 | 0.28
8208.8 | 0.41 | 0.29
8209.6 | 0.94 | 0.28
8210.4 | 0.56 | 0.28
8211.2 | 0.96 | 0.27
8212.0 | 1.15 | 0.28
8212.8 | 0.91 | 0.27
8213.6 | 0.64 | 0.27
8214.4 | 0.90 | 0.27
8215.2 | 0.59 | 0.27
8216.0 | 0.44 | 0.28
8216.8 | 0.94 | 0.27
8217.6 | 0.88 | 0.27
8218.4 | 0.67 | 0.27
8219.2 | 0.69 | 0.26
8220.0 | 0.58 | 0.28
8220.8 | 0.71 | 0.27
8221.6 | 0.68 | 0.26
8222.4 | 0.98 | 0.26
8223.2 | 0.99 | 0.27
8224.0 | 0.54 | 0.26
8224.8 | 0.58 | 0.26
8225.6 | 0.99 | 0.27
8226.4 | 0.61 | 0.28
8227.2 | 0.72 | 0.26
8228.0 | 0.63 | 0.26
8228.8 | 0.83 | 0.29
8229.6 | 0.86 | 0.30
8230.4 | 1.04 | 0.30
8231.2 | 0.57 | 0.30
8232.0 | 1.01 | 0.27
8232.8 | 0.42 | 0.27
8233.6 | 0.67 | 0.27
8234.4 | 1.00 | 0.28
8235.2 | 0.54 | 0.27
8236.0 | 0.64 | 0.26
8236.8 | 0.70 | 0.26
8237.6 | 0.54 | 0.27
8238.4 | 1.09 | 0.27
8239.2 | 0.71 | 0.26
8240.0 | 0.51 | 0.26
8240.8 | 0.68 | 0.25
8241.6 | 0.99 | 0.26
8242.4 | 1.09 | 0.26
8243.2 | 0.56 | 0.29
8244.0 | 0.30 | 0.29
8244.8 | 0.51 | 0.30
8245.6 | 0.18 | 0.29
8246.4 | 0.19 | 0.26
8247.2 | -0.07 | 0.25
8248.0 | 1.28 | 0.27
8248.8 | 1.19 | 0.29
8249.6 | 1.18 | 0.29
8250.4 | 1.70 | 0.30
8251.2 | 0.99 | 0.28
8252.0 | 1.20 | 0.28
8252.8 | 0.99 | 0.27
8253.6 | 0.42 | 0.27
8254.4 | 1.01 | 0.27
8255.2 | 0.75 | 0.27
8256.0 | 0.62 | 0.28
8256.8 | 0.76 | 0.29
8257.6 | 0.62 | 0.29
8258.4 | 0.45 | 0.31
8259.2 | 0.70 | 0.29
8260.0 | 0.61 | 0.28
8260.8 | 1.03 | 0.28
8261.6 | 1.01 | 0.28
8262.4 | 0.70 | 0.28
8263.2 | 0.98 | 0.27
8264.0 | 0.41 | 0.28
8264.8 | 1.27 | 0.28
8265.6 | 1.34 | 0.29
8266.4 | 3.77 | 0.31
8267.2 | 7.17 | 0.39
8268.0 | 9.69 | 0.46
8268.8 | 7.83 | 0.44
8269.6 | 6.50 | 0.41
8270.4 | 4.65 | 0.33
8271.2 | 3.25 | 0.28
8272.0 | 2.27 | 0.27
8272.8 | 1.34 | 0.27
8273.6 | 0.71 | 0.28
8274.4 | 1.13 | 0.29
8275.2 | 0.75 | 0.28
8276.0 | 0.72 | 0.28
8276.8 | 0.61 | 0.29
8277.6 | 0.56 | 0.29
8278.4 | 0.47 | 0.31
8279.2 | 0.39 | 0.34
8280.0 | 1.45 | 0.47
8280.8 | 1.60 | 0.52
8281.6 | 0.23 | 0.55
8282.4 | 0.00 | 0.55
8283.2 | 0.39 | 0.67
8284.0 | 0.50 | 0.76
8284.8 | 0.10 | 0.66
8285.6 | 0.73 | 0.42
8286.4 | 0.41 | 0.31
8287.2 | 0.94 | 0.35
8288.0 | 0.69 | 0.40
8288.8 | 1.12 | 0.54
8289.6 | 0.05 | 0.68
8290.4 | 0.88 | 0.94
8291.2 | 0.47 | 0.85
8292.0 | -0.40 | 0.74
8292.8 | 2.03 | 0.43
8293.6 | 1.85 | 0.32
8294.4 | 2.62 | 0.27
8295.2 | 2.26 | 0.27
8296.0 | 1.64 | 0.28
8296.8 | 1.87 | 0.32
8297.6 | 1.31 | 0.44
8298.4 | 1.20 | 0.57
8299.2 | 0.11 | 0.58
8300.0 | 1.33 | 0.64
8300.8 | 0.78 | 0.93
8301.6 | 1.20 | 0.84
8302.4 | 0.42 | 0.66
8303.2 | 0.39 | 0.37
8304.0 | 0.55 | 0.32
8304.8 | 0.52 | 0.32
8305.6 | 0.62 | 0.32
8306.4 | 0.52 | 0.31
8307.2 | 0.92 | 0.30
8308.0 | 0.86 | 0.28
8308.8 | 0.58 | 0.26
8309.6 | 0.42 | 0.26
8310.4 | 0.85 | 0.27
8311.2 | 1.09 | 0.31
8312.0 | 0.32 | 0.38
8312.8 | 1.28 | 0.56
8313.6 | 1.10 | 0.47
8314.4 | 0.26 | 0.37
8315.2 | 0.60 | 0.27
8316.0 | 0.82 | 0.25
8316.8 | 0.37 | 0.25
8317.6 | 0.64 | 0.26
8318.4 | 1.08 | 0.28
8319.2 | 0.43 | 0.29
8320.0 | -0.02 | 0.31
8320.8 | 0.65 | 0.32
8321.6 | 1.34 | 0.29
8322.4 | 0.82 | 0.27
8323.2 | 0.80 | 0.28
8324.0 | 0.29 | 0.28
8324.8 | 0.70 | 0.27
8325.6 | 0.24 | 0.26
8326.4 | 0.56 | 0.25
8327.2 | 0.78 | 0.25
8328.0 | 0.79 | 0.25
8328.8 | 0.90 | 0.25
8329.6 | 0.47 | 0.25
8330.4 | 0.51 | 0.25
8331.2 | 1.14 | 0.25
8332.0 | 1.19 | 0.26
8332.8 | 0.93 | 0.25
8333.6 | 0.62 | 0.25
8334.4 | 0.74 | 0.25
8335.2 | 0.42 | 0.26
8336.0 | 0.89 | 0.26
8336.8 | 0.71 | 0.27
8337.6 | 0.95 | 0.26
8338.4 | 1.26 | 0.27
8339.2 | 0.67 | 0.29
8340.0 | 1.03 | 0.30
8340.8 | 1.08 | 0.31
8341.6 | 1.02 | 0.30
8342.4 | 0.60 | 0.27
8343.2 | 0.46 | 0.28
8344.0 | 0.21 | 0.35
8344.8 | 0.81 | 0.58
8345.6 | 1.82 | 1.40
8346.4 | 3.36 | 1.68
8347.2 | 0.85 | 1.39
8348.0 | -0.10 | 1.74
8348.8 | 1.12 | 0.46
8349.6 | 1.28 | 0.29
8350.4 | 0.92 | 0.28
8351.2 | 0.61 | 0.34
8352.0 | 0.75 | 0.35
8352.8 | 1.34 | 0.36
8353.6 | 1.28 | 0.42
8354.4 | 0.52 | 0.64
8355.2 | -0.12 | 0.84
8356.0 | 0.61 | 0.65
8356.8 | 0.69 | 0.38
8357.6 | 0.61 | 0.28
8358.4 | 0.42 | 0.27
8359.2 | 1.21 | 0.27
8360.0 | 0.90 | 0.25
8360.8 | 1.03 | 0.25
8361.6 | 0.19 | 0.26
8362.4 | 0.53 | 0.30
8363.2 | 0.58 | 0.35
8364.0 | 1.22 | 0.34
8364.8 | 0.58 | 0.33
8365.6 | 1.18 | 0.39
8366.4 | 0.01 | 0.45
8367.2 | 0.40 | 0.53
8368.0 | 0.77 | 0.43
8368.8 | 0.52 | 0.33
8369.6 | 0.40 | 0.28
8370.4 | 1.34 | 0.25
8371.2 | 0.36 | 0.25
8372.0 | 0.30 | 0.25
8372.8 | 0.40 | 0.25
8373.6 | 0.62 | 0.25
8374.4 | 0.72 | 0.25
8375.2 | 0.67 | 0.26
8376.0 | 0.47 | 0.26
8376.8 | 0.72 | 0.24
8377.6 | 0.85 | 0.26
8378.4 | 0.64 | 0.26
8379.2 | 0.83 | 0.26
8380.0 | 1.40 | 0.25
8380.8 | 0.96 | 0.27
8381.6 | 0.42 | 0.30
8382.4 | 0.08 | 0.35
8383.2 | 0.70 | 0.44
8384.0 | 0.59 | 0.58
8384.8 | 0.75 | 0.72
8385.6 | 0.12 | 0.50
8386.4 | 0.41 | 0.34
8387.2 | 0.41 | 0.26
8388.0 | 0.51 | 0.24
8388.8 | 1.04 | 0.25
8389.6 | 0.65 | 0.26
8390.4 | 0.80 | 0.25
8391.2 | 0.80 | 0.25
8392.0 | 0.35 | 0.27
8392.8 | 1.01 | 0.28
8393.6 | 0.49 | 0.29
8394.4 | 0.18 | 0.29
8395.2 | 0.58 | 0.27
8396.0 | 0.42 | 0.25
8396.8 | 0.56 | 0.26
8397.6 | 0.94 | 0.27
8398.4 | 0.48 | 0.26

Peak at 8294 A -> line [N II] 6583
